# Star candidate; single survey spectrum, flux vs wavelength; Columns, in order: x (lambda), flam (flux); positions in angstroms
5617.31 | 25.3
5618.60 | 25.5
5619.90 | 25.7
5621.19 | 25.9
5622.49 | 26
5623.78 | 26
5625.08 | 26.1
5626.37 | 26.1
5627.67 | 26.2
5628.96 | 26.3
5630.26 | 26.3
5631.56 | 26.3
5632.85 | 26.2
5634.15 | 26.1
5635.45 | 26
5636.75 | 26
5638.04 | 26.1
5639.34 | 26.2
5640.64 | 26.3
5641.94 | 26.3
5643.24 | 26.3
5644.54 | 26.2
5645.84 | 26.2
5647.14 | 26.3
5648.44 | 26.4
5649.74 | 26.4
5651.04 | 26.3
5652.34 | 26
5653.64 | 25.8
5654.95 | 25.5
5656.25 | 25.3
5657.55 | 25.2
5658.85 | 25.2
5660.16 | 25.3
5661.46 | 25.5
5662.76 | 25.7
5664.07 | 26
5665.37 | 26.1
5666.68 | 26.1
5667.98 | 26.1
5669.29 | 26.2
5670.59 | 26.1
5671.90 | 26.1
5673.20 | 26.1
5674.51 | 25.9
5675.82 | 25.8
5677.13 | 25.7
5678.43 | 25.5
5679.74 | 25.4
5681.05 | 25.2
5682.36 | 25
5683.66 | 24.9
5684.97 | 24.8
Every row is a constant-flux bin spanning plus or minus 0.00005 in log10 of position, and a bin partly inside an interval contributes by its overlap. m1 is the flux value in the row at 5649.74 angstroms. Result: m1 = 26.4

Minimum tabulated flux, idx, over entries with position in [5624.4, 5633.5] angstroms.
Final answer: 26.1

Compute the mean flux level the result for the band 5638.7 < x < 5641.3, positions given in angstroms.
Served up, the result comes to 26.2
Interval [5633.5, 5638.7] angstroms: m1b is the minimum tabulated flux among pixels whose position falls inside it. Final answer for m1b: 26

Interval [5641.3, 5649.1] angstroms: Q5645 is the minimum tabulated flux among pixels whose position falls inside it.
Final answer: 26.2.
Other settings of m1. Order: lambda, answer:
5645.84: 26.2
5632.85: 26.2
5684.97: 24.8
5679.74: 25.4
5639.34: 26.2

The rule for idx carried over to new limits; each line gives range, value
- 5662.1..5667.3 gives 25.7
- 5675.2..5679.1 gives 25.5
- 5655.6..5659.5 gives 25.2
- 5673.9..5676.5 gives 25.8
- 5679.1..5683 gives 25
